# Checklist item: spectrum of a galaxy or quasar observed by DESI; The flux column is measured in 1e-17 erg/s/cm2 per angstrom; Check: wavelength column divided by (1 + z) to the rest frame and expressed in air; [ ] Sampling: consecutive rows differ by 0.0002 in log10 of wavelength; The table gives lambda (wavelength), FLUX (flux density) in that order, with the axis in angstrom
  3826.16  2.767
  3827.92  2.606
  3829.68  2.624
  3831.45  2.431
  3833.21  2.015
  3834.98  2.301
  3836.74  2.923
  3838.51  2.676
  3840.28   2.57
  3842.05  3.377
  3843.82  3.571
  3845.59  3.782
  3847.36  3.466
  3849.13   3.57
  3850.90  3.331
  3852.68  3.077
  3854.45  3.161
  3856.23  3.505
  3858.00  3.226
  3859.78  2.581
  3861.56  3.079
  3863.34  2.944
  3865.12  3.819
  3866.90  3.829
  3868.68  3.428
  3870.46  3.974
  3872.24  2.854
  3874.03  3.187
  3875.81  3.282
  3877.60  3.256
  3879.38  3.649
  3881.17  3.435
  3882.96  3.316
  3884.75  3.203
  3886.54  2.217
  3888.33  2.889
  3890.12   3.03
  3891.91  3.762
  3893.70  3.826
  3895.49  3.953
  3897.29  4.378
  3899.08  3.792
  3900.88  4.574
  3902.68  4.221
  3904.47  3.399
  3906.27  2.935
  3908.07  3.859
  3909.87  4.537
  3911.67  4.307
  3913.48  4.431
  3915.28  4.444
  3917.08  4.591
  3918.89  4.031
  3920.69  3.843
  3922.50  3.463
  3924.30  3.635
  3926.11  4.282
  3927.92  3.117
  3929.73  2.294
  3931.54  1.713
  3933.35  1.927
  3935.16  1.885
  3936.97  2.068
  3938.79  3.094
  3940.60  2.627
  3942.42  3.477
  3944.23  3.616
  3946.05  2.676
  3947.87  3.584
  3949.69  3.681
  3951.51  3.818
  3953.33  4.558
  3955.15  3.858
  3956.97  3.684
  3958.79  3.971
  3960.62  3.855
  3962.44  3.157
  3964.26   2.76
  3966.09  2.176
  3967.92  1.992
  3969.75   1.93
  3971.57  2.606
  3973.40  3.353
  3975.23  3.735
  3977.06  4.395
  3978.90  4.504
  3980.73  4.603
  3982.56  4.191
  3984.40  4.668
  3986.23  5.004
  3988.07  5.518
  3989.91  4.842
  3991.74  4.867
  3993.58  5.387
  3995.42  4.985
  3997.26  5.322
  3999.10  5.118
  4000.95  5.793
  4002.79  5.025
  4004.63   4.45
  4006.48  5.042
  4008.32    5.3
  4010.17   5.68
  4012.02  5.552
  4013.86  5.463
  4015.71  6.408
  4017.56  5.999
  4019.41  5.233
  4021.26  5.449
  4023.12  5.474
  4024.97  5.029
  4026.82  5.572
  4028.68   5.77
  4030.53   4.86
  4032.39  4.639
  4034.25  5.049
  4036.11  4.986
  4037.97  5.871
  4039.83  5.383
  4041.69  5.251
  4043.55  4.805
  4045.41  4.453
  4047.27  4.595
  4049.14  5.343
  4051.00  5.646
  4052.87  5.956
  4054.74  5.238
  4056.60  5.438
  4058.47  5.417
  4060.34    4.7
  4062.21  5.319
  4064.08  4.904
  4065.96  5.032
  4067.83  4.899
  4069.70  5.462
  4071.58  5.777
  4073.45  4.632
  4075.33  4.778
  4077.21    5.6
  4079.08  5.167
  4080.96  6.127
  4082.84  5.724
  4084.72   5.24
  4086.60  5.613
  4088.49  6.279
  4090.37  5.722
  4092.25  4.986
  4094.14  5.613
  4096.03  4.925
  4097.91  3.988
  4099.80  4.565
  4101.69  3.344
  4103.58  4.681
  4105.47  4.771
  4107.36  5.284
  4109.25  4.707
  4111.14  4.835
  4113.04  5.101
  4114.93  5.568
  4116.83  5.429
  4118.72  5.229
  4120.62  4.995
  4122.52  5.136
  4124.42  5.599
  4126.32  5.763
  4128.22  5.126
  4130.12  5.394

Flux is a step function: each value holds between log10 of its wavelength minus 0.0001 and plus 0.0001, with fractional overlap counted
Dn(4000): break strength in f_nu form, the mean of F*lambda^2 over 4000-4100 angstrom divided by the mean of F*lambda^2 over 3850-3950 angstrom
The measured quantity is 1.68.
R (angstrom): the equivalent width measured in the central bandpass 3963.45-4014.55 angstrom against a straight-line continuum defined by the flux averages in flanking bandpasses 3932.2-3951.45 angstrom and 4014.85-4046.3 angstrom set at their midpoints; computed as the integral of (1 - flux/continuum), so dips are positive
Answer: -2.6 angstrom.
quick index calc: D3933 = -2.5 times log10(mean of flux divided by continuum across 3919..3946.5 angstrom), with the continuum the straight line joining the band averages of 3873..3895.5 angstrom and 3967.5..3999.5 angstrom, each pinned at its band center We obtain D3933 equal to 0.27 mag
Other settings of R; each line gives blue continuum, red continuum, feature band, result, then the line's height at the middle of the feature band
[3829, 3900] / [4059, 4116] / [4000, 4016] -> -3.3 angstrom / 4.44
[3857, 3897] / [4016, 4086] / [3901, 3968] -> 8.8 angstrom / 3.97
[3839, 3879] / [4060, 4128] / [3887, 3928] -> -2.1 angstrom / 3.69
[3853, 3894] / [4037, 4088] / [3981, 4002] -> -2.4 angstrom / 4.53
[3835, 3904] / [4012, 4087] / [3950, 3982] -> 6.7 angstrom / 4.41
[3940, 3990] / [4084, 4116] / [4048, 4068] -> -3.0 angstrom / 4.59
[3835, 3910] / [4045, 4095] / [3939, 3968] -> 5.6 angstrom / 4.19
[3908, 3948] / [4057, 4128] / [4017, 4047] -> -4.8 angstrom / 4.5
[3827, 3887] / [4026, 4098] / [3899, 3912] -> -1.1 angstrom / 3.64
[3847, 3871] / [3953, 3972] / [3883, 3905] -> -2.2 angstrom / 3.27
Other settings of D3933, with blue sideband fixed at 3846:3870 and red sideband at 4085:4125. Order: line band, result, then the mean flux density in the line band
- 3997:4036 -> -0.200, 5.34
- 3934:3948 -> 0.356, 2.82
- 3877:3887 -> 0.090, 3.22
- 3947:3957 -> 0.030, 3.88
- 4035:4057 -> -0.130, 5.24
